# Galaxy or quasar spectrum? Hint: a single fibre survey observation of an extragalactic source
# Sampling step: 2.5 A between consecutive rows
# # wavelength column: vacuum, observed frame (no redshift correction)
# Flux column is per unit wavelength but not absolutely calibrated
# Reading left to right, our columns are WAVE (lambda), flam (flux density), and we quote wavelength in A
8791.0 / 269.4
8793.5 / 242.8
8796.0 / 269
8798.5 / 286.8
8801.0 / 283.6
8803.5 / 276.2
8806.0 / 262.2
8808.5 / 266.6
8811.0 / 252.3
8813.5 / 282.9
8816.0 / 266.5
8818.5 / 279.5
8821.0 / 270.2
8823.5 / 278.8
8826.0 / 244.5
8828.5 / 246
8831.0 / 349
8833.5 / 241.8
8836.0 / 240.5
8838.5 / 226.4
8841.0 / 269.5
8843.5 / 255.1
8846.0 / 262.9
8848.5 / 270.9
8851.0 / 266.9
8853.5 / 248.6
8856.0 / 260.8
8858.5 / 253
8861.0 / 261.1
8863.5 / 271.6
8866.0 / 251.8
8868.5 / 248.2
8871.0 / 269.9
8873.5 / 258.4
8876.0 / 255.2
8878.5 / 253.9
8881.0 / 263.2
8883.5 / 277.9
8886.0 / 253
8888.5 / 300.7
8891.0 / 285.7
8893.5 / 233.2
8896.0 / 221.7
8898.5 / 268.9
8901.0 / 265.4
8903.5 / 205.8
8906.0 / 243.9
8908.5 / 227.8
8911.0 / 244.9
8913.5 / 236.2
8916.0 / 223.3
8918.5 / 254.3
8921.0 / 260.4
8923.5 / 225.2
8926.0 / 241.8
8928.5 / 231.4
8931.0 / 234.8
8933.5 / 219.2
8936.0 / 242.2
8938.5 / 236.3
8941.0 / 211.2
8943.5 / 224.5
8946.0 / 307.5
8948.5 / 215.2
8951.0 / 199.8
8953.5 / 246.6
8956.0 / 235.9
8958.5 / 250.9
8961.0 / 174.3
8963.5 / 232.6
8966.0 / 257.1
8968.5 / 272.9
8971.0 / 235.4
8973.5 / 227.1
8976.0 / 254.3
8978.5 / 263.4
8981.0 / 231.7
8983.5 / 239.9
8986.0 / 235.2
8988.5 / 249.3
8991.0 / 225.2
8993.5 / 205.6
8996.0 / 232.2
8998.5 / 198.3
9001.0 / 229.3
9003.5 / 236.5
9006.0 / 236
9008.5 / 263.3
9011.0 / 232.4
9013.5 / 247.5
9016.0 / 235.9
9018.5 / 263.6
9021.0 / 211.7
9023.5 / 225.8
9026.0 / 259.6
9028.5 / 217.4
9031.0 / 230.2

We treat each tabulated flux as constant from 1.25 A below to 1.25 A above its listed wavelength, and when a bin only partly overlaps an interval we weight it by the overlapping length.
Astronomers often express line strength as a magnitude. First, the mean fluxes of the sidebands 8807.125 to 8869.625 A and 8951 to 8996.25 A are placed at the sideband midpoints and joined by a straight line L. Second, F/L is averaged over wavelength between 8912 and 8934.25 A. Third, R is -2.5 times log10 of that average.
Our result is 0.04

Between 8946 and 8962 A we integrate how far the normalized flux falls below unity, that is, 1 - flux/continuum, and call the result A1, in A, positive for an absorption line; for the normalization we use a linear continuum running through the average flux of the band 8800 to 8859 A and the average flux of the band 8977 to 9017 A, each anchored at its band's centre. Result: 1.0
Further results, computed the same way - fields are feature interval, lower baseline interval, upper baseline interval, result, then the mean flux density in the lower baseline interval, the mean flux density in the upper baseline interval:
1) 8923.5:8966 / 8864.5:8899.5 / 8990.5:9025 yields 2.42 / 260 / 232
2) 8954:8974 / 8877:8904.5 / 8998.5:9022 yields 0.72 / 258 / 238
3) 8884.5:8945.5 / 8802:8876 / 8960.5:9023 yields 1.84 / 263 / 236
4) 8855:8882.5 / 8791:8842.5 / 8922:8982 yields -0.42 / 267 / 236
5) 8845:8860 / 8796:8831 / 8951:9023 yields 0.18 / 272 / 236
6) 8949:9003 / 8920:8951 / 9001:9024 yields 1.03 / 236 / 239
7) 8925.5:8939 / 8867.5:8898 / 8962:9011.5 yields 0.86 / 260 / 238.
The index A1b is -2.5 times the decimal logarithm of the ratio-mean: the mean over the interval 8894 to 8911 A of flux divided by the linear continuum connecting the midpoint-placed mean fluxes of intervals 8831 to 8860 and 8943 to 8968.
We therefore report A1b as 0.03 mag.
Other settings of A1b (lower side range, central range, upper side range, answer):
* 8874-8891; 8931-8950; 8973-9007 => 0.06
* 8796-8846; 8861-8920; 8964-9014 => 0.01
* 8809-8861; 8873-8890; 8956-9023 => -0.05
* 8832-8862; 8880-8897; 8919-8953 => -0.07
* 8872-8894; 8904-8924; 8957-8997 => 0.08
